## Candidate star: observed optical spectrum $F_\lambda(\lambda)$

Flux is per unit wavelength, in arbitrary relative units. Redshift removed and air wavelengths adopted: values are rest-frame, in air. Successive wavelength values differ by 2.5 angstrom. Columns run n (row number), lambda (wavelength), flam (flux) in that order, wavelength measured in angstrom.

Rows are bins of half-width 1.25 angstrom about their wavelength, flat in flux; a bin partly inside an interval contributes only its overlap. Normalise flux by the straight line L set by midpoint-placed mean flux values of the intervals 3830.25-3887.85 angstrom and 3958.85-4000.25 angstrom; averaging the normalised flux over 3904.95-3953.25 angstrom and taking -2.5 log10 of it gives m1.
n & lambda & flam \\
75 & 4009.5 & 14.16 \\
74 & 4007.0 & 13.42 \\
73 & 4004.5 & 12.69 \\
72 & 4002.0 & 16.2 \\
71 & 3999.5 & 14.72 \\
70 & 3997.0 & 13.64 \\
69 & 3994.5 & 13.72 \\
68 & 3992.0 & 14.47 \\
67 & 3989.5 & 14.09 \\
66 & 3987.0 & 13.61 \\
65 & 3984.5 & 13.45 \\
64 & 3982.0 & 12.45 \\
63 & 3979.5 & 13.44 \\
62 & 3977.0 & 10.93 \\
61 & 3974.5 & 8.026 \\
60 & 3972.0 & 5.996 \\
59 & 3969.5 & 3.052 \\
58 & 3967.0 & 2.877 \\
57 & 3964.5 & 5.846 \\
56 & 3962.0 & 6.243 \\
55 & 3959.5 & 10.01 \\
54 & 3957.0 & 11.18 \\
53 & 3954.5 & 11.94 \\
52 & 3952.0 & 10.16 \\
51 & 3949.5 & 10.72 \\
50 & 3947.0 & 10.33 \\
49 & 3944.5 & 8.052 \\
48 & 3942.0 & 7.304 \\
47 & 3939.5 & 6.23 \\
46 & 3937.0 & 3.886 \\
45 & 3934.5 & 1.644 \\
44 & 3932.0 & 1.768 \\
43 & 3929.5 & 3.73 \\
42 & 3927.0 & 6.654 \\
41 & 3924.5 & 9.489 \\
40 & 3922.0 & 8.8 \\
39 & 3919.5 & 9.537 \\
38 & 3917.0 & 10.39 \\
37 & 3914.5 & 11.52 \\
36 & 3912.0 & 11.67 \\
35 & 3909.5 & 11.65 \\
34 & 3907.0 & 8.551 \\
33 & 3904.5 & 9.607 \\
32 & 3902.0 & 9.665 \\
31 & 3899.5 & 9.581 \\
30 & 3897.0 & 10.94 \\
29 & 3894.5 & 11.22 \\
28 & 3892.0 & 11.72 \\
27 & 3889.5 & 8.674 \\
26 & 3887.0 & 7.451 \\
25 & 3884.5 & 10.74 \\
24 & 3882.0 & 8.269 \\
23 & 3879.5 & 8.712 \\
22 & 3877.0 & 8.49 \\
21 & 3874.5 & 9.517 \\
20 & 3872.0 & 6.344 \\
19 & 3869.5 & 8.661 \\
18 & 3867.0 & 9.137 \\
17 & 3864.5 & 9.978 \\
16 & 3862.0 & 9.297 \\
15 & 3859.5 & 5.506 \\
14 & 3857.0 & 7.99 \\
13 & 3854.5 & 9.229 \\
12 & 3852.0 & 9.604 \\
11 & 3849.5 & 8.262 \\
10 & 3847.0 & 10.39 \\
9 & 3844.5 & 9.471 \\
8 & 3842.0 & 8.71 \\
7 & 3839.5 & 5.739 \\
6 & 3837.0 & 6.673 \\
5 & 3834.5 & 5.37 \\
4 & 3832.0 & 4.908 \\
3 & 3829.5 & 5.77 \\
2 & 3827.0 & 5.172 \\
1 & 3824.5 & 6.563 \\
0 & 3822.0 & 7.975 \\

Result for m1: 0.17 mag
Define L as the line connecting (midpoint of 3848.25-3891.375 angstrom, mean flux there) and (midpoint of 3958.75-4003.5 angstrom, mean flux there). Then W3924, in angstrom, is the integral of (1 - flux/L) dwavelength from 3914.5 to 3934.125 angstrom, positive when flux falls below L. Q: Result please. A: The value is 4.9 angstrom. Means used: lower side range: 8.63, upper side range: 10.7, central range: 7.22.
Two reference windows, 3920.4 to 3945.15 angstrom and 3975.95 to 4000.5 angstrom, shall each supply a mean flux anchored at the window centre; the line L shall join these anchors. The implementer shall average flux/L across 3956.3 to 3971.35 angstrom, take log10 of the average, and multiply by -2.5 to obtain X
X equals 0.47 mag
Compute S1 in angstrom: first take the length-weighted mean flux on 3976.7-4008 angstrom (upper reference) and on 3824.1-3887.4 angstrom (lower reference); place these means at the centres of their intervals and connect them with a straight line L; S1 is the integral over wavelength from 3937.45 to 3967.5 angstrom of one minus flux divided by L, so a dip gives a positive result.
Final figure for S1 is 8.9 angstrom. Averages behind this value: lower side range 7.95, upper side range 13.7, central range 8.43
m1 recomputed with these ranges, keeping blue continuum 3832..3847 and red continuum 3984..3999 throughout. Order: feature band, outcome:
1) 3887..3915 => -0.03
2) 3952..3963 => 0.24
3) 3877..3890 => 0.05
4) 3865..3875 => 0.02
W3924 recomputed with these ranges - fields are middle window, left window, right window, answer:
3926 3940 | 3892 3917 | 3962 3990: 8.7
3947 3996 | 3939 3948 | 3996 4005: 4.6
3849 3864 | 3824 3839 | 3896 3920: -2.5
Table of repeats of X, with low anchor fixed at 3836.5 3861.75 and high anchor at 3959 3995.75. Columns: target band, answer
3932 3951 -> 0.39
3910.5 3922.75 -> -0.15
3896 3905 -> -0.12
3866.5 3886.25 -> -0.01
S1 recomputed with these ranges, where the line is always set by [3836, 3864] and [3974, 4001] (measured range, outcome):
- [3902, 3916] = -0.2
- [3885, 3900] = -0.3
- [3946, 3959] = 1.2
